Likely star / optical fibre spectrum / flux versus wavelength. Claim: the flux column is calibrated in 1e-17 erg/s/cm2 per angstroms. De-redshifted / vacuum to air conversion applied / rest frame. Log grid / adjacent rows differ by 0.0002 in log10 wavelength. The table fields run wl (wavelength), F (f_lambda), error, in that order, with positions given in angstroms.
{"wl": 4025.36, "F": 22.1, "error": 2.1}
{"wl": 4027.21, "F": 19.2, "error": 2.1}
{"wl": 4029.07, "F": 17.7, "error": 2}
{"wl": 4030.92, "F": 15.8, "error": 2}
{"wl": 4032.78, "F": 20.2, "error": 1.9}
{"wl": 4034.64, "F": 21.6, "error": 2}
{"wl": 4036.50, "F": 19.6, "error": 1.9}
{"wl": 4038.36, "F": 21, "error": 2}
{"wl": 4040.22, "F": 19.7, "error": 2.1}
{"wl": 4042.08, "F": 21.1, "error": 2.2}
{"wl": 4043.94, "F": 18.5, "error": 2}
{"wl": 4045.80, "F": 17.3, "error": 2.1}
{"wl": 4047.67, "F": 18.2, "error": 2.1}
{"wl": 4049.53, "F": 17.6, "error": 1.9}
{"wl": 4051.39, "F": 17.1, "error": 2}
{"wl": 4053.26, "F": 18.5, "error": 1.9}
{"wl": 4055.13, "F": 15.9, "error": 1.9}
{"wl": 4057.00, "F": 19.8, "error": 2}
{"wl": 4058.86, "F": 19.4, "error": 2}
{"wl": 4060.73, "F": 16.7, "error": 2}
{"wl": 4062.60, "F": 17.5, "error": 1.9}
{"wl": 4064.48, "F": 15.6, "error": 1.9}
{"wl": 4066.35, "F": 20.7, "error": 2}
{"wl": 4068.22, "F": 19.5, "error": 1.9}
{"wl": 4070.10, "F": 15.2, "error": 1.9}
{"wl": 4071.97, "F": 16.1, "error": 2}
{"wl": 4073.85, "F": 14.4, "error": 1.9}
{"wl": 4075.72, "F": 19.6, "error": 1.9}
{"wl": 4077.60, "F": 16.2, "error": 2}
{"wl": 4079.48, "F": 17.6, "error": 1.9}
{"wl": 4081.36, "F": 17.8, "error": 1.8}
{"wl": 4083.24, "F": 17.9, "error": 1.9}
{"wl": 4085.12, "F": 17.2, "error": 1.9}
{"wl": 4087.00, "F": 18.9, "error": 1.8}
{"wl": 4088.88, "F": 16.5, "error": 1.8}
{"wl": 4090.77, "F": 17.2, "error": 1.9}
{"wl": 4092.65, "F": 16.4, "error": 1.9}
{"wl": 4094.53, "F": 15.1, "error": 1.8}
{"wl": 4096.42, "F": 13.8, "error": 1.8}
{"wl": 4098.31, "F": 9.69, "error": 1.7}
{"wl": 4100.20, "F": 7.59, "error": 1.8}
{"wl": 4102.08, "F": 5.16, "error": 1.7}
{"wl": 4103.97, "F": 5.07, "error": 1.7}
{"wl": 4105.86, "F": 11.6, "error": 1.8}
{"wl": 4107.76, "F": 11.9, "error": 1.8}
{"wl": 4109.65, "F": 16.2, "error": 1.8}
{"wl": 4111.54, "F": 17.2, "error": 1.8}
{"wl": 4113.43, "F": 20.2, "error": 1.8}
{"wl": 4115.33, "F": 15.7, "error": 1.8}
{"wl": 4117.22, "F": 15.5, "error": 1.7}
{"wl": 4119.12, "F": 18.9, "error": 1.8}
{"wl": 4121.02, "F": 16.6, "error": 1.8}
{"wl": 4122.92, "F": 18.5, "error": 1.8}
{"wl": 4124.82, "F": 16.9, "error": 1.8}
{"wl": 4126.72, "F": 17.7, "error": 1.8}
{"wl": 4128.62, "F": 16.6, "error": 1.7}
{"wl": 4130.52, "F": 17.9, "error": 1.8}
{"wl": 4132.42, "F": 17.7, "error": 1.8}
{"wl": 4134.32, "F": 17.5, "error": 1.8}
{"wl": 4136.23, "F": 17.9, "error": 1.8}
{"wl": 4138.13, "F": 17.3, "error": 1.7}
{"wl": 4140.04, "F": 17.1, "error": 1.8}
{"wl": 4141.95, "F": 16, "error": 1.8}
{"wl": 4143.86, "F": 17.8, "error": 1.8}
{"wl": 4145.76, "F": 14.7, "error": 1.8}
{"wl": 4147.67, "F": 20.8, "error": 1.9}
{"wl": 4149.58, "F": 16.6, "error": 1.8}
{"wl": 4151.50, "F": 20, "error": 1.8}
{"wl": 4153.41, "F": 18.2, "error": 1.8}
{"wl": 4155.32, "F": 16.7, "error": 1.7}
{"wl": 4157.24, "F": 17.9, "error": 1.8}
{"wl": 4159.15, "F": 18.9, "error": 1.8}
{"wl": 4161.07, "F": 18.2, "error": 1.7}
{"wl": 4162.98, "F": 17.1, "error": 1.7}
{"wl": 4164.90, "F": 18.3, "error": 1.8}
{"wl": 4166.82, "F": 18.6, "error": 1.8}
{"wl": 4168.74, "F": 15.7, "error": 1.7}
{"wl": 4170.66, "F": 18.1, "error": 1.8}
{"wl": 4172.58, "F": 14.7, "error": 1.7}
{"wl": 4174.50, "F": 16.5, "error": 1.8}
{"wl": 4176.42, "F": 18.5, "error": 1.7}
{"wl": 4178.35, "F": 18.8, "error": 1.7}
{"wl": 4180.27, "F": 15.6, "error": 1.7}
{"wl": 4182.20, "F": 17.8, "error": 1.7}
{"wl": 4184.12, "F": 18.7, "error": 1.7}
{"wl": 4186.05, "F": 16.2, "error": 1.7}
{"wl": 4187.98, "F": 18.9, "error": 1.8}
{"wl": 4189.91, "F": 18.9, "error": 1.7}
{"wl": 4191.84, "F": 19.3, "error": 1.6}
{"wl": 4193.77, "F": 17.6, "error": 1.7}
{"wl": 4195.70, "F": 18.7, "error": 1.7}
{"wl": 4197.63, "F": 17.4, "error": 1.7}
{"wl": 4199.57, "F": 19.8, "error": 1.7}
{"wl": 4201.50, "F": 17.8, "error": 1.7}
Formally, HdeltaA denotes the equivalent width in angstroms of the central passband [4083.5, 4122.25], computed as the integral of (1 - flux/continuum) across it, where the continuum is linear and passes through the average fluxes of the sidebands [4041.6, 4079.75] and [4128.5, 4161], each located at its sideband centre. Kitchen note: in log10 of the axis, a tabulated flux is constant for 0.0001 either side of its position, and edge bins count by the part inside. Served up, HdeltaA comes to 7.16 angstroms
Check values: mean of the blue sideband 17.7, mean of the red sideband 17.7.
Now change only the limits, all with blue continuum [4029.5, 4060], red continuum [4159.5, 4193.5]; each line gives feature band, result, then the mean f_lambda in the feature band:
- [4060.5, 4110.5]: 9.27 angstroms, 15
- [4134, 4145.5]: 0.56 angstroms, 17.1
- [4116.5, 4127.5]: 0.45 angstroms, 17.4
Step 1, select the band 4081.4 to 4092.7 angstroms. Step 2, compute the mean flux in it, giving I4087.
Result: 17.5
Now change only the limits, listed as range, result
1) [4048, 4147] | 16.2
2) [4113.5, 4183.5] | 17.5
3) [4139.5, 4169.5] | 17.7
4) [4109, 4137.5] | 17.4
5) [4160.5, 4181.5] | 17.3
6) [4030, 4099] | 17.6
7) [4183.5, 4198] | 18.2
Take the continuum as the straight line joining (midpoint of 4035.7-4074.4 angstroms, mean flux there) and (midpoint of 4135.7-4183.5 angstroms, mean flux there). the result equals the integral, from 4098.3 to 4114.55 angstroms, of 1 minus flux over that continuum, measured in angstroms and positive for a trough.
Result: 5.5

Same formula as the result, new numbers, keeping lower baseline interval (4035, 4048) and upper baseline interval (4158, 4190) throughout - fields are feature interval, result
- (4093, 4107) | 6.5 angstroms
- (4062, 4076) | 1.4 angstroms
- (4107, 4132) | 1.9 angstroms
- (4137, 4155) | 0.4 angstroms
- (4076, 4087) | 0.8 angstroms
